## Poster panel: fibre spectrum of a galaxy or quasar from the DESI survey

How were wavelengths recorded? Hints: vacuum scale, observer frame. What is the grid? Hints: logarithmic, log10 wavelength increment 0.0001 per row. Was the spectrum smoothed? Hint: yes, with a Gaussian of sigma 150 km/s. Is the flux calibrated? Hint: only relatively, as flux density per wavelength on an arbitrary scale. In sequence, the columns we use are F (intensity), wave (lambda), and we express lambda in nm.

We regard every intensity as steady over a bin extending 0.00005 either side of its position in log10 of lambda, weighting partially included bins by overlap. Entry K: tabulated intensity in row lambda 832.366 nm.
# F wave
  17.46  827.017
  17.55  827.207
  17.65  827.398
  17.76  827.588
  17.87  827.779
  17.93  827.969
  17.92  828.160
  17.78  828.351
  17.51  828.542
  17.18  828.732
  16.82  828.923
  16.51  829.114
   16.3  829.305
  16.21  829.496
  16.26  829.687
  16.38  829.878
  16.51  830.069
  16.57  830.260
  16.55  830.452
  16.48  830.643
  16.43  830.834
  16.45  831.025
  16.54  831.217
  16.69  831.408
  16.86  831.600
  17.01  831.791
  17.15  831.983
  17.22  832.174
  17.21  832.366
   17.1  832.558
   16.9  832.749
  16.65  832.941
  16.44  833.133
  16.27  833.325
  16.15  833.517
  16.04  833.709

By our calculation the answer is 17.21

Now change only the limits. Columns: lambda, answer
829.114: 16.51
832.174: 17.22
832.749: 16.9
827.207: 17.55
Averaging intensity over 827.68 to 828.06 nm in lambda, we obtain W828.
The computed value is 17.9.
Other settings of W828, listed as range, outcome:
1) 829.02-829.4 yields 16.4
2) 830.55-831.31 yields 16.5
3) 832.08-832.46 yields 17.2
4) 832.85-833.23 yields 16.5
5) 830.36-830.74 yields 16.5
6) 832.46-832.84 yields 17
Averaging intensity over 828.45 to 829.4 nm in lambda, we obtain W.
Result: 16.9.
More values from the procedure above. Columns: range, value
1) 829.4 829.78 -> 16.2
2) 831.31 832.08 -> 16.9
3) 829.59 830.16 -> 16.4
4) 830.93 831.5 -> 16.6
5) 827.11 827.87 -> 17.7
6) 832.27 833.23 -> 16.9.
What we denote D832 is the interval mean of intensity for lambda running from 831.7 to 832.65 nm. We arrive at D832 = 17.1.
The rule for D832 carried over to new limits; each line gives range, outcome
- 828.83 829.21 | 16.7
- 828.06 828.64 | 17.7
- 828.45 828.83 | 17.4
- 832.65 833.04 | 16.8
